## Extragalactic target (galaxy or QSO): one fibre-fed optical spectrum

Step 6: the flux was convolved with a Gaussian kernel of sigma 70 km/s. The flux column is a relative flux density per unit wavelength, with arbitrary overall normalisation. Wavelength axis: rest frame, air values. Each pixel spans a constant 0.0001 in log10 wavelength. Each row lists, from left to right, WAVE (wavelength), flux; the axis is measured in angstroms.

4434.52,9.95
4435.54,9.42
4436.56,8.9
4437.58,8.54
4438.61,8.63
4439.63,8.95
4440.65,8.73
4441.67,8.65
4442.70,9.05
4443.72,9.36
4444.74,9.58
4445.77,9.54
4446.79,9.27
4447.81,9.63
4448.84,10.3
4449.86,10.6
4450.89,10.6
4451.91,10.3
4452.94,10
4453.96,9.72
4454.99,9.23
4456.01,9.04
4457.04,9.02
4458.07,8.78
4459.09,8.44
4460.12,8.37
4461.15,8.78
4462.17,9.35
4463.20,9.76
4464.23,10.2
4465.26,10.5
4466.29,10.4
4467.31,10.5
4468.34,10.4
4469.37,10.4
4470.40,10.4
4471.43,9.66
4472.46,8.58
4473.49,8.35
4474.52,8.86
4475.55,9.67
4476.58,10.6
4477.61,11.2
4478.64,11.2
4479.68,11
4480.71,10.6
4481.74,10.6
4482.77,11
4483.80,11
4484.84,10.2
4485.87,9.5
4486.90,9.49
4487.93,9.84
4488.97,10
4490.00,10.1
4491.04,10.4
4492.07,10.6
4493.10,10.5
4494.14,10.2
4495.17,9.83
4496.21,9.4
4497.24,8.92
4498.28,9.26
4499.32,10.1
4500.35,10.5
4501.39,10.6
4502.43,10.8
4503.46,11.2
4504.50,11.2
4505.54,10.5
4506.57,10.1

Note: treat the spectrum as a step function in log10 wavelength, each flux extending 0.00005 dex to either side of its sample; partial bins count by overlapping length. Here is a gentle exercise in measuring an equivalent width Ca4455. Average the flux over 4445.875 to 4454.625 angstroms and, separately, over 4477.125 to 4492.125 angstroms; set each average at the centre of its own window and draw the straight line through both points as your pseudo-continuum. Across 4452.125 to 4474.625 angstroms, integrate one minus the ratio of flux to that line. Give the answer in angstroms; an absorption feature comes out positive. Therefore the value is 1.5 angstroms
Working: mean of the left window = 10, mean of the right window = 10.4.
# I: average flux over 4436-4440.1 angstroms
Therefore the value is 8.76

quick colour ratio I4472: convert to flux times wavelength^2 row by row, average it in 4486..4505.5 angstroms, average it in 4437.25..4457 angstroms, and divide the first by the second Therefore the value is 1.10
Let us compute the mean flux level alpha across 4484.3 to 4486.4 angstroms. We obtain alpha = 9.85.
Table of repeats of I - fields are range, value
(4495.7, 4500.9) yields 9.64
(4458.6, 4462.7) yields 8.74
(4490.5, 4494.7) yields 10.4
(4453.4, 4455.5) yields 9.51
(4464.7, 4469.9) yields 10.4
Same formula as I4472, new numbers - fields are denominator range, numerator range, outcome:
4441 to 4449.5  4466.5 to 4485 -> 1.10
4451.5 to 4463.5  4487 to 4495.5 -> 1.12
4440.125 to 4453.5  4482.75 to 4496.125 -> 1.07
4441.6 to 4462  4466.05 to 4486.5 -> 1.09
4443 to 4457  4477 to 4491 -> 1.09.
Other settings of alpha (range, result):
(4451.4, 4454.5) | 10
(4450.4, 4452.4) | 10.5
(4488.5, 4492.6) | 10.3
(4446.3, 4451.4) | 10.1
